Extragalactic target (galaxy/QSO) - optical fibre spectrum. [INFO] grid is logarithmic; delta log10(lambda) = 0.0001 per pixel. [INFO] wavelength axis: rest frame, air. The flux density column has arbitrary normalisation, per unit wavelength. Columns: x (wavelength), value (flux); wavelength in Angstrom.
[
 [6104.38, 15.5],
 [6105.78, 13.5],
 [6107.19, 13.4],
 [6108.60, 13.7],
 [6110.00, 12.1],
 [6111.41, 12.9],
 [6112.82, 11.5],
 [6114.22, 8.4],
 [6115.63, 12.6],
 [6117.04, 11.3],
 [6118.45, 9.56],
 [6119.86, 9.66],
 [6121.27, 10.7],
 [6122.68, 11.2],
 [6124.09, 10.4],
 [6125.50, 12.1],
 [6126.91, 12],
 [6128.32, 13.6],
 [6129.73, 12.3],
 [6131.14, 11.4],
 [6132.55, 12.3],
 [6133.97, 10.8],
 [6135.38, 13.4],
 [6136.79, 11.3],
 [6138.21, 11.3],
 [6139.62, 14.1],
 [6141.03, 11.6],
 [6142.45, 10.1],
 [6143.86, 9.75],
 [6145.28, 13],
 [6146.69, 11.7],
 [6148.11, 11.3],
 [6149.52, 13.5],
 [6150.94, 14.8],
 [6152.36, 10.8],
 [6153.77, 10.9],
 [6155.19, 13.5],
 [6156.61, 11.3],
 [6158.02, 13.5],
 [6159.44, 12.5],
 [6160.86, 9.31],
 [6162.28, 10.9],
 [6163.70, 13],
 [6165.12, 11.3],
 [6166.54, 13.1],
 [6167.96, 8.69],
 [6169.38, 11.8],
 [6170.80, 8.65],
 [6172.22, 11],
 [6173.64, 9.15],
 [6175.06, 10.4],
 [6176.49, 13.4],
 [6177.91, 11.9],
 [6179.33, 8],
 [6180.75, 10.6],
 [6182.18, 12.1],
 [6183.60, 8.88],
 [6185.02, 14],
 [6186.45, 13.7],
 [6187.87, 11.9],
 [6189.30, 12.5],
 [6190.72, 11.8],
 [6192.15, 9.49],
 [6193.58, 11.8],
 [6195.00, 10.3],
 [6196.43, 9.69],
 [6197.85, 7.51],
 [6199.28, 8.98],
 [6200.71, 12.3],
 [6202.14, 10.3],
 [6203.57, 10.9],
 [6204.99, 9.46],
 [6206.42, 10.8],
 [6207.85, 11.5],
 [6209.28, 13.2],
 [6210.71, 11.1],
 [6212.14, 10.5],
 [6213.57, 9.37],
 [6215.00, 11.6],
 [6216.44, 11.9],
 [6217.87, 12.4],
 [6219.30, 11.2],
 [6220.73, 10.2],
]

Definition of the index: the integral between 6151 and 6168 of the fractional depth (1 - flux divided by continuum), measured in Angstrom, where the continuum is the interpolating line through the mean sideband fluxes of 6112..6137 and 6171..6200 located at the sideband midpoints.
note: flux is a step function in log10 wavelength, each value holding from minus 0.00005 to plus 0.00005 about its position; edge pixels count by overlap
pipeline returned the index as -1.2 Angstrom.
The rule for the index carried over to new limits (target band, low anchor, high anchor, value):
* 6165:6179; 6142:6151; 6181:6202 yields 0.68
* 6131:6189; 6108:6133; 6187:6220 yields -1.81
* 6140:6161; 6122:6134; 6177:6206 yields -0.84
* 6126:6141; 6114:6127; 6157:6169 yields -1.60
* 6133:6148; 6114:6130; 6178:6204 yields -0.80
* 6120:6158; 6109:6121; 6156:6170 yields -1.96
